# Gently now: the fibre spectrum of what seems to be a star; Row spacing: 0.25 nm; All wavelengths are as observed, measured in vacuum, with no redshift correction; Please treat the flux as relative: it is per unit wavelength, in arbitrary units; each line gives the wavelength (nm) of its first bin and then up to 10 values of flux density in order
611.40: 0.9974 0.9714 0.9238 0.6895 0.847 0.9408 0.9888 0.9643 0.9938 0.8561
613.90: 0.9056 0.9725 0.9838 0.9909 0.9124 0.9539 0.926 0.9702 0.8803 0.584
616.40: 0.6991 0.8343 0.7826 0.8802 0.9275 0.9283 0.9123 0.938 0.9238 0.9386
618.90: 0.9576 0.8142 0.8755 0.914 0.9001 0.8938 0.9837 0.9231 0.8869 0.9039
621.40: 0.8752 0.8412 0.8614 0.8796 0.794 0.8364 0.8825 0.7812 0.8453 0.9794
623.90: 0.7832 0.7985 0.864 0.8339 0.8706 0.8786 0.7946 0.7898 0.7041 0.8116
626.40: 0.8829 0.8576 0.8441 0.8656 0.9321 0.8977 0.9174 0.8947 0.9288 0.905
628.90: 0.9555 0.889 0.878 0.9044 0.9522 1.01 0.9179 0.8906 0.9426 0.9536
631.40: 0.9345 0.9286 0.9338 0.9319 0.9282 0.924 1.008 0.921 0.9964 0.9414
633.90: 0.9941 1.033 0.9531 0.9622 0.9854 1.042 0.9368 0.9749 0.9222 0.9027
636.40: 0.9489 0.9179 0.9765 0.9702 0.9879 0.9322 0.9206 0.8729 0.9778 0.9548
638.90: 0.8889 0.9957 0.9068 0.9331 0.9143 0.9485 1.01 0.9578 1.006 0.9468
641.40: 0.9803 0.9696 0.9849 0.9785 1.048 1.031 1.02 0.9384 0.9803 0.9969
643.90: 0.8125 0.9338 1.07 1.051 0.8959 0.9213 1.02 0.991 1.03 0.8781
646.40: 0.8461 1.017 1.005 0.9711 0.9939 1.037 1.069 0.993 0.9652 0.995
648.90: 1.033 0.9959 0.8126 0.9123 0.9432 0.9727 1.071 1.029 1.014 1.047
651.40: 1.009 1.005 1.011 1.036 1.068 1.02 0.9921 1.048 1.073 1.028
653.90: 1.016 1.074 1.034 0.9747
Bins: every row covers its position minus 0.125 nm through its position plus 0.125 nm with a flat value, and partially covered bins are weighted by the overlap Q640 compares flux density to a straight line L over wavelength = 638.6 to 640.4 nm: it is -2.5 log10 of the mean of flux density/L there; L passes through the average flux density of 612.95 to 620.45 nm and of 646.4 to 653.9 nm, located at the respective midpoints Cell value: 0.04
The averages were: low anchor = 0.9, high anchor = 1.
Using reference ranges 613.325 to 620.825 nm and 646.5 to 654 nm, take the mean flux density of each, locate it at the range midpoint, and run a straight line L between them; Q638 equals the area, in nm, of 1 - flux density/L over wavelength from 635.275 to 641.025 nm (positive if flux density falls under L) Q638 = 0.12 nm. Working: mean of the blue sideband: 0.898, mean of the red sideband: 1.01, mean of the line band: 0.946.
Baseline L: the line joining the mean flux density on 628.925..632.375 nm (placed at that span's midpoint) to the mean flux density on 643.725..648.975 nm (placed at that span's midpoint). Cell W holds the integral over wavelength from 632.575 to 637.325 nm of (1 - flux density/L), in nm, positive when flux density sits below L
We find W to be -0.11 nm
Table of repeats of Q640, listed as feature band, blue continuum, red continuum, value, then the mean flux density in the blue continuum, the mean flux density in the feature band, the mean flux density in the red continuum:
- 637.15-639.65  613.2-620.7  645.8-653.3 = 0.03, 0.899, 0.939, 0.994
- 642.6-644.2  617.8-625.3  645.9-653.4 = 0.01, 0.879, 0.957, 0.995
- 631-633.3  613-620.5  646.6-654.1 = 0.01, 0.9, 0.941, 1.01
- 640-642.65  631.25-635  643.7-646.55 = -0.03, 0.958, 0.985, 0.952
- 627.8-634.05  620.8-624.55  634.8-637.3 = -0.02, 0.854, 0.936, 0.958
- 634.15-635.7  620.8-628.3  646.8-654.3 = -0.08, 0.853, 0.98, 1.01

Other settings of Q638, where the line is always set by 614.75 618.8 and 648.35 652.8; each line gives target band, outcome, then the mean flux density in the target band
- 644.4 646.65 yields 0.03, 0.964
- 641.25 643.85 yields -0.05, 0.987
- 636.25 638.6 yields 0.01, 0.945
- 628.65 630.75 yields 0.00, 0.924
